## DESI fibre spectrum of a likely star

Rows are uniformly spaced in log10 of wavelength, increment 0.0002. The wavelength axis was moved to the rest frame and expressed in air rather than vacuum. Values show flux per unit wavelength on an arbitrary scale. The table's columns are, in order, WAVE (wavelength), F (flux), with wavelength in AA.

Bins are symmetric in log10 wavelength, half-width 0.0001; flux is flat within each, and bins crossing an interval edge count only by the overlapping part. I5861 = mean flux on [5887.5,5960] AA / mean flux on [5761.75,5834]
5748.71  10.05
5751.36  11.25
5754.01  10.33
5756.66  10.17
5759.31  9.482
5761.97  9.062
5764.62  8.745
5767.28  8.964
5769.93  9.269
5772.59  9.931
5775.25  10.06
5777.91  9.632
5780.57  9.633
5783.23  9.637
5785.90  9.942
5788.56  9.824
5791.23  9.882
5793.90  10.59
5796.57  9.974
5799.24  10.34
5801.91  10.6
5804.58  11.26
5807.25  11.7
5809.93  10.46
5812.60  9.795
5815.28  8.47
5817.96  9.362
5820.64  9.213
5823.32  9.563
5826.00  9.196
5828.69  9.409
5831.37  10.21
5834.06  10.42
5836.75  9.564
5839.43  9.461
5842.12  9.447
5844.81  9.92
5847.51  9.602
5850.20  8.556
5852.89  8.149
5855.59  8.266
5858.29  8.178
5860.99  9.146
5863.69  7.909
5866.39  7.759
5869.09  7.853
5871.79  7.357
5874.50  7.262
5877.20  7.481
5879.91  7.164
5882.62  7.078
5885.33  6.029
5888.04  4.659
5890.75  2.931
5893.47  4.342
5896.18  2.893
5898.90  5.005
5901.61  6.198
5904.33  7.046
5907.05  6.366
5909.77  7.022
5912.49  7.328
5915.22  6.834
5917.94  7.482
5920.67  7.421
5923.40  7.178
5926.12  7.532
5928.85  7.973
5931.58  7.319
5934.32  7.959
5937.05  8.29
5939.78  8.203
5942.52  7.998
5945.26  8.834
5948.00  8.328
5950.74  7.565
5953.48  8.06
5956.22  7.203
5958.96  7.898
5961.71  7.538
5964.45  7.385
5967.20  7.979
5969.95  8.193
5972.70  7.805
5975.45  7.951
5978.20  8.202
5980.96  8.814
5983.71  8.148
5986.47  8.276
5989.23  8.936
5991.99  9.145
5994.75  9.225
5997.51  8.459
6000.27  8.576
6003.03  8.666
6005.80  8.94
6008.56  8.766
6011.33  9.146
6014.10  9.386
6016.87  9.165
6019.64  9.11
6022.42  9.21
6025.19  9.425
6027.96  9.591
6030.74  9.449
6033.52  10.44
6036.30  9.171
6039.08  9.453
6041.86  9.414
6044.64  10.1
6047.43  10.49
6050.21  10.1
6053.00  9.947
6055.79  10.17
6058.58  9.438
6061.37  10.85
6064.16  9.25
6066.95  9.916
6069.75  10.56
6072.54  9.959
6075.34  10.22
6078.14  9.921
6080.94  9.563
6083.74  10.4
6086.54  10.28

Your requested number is 0.7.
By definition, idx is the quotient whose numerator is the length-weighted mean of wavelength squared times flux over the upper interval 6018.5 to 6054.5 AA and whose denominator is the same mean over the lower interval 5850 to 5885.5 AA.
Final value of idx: 1.3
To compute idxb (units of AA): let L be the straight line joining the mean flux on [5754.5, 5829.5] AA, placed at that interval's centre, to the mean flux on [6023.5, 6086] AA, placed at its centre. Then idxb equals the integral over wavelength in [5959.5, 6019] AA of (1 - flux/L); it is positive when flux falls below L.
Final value 8.2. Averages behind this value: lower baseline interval 9.8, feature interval 8.51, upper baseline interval 9.9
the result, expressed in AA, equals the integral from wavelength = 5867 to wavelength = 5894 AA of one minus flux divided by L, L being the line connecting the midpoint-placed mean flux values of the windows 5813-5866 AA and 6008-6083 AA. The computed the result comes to 8.6 AA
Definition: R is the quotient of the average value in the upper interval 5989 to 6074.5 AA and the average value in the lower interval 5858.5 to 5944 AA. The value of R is 1.38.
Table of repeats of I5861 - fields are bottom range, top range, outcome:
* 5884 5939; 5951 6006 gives 1.29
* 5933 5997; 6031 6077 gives 1.22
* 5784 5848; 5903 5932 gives 0.73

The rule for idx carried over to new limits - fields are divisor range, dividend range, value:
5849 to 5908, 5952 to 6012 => 1.29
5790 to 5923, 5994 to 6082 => 1.25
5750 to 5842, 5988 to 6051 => 1.02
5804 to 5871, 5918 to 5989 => 0.89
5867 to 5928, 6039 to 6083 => 1.64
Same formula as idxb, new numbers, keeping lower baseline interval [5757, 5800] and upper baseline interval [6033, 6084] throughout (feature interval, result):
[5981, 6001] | 2.4 AA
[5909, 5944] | 8.0 AA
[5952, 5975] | 4.9 AA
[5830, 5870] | 3.2 AA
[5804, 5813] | -1.1 AA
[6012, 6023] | 0.8 AA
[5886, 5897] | 6.6 AA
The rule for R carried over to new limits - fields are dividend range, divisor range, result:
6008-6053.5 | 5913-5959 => 1.23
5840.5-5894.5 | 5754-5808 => 0.75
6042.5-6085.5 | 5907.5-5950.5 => 1.31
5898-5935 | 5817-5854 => 0.75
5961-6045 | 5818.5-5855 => 0.94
